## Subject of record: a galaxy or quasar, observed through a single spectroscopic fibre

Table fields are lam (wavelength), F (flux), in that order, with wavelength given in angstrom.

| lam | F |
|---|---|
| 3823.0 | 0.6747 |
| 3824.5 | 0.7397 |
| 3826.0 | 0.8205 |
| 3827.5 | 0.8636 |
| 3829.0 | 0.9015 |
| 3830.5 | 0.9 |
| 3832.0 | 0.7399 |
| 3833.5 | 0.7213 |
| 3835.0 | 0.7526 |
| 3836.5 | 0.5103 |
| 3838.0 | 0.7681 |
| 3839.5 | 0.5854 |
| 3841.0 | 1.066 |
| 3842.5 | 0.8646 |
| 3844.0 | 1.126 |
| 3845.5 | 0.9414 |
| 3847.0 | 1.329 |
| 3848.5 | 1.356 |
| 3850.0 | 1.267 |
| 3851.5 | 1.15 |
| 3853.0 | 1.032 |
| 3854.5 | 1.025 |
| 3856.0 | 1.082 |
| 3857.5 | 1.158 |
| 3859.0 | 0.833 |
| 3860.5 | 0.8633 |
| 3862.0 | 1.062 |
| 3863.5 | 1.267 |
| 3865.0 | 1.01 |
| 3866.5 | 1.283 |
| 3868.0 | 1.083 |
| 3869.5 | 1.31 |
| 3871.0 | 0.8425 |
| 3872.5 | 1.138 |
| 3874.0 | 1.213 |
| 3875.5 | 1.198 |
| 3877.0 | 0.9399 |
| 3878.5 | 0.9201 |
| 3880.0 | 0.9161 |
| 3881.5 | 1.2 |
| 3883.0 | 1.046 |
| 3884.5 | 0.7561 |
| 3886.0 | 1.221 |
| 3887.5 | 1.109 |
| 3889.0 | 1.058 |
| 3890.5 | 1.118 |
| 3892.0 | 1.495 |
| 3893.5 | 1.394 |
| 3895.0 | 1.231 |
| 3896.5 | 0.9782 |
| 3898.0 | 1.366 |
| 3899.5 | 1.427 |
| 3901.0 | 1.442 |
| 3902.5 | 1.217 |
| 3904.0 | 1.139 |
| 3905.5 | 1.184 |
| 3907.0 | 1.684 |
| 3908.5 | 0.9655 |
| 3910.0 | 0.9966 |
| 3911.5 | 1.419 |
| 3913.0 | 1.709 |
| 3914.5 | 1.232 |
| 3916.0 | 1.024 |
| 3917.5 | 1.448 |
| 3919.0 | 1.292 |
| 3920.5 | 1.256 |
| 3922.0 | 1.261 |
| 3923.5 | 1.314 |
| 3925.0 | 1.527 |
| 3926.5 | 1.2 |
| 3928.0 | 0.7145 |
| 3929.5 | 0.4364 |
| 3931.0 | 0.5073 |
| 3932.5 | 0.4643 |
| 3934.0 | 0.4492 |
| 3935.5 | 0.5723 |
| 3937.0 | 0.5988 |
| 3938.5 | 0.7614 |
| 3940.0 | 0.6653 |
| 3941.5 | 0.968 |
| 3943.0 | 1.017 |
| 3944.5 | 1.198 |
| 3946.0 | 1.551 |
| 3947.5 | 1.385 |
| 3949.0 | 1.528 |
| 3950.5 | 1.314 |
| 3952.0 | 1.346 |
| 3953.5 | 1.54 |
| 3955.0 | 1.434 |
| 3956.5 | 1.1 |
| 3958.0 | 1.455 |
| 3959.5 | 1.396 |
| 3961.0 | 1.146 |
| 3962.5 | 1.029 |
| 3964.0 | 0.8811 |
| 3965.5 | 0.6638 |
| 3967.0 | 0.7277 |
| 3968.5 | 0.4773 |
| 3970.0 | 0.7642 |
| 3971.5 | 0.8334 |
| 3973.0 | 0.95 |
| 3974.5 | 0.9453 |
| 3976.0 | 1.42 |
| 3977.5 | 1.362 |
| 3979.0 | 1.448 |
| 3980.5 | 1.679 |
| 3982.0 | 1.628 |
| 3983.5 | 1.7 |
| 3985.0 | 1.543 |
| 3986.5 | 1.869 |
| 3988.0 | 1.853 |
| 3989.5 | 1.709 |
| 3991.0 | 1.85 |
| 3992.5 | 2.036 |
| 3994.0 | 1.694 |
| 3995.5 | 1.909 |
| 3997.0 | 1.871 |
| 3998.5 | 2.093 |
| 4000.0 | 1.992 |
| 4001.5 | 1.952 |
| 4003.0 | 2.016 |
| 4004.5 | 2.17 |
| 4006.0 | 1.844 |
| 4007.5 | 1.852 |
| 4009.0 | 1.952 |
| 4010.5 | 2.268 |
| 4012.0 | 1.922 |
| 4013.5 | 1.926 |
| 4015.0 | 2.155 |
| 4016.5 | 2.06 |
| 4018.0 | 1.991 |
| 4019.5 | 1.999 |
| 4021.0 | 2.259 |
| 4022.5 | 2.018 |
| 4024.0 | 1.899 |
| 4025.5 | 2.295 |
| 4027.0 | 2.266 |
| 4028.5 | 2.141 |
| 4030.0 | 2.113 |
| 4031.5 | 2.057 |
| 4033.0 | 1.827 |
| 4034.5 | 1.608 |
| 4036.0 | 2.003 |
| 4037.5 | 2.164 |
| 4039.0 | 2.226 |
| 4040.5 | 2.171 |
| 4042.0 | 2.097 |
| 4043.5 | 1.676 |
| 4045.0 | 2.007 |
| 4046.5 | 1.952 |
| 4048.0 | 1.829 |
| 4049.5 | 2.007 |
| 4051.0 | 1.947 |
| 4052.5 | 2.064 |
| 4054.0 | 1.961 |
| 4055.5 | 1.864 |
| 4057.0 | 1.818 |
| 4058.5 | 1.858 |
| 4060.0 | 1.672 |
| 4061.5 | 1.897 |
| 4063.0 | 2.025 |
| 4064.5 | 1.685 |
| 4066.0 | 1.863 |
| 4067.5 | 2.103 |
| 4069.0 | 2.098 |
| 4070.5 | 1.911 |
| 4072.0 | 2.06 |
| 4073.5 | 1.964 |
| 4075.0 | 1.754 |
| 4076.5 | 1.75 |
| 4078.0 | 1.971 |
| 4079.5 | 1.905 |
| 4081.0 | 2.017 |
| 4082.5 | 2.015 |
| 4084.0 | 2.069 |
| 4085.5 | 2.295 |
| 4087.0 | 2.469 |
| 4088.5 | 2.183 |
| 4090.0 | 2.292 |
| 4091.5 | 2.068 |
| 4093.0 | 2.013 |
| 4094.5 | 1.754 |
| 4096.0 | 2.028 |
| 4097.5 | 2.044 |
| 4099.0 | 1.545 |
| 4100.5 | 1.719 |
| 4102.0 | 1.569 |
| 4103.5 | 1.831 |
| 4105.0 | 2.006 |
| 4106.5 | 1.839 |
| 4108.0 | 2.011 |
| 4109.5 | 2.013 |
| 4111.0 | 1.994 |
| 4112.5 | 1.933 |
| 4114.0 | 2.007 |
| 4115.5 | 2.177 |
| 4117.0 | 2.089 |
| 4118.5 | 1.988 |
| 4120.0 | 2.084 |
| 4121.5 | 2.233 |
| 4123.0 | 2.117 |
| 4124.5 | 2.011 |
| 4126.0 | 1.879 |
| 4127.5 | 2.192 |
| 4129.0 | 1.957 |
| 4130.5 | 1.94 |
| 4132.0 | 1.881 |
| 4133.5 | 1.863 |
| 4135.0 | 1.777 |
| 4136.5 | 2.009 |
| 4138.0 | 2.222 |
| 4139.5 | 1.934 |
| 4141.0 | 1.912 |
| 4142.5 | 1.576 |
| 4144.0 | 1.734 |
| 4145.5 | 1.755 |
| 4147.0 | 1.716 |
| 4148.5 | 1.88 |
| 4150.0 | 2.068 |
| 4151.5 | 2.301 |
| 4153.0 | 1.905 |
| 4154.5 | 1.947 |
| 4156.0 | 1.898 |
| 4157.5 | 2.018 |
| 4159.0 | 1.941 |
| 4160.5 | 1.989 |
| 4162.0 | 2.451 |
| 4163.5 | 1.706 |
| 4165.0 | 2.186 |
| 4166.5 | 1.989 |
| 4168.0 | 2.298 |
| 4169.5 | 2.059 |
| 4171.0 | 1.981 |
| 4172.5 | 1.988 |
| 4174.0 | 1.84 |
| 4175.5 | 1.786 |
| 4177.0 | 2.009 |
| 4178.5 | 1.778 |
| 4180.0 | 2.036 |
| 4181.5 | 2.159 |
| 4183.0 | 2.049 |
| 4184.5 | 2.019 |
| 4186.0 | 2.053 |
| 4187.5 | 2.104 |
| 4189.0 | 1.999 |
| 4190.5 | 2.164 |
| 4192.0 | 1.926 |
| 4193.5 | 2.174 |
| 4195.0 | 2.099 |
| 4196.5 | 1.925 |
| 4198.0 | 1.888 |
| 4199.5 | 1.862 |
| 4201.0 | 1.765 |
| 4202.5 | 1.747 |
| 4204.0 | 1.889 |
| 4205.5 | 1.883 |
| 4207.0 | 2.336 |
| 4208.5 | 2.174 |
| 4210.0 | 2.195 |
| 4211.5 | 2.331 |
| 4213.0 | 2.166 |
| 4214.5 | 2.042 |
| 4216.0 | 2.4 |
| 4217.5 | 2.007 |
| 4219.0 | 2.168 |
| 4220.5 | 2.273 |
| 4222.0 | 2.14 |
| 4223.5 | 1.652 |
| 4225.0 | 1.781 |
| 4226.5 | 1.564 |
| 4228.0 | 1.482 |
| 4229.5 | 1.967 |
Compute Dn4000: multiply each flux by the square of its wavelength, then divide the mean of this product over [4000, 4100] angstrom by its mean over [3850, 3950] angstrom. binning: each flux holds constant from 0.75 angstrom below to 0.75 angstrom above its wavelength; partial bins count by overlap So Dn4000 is 1.95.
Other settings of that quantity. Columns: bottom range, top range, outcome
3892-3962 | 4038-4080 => 1.78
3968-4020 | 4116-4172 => 1.25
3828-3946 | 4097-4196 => 2.13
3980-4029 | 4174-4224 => 1.15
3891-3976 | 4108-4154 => 1.96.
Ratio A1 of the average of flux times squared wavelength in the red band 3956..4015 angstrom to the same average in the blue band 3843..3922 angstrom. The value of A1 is 1.40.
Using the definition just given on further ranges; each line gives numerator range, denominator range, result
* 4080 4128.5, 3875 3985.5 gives 1.93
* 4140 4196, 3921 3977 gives 2.17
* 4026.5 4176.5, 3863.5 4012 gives 1.67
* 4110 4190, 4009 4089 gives 1.04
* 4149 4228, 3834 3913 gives 2.13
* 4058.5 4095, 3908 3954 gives 1.98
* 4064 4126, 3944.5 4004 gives 1.46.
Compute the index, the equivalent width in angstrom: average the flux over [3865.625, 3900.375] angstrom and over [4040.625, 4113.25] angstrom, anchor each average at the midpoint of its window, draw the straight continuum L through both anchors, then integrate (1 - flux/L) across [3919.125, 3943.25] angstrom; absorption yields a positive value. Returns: 8.49 angstrom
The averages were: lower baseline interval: 1.14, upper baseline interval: 1.95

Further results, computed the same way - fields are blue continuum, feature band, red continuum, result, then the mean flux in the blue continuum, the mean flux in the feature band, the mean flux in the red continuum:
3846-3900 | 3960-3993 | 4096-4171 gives 4.0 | 1.13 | 1.29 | 1.96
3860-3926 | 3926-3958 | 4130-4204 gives 8.2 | 1.2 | 0.997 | 1.96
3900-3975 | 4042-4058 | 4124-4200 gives -4.1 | 1.08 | 1.92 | 1.98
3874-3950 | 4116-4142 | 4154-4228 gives -2.8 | 1.11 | 2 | 2.01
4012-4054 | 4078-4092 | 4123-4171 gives -1.0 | 2.02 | 2.14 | 1.97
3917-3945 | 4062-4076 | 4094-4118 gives -1.9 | 0.922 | 1.94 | 1.91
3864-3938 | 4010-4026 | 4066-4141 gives -4.4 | 1.11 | 2.07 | 1.99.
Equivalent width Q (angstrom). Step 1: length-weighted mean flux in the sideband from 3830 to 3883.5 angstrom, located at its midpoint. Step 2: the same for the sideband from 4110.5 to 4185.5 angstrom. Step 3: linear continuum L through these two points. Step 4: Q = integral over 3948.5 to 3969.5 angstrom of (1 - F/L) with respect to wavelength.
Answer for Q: 3.3 angstrom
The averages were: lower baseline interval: 1.01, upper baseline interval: 1.99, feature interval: 1.14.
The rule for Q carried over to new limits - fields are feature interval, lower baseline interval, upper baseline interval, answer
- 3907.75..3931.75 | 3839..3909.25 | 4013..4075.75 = 3.7 angstrom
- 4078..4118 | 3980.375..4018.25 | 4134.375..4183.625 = -1.0 angstrom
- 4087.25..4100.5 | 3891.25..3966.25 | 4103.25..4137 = -0.8 angstrom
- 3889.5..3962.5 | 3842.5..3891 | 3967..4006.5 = 8.8 angstrom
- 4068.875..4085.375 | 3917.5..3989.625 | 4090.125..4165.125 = -2.3 angstrom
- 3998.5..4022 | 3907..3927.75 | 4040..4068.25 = -4.3 angstrom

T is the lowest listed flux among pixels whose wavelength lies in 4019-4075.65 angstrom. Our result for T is 1.608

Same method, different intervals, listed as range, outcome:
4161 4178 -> 1.706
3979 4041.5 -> 1.448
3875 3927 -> 0.7561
